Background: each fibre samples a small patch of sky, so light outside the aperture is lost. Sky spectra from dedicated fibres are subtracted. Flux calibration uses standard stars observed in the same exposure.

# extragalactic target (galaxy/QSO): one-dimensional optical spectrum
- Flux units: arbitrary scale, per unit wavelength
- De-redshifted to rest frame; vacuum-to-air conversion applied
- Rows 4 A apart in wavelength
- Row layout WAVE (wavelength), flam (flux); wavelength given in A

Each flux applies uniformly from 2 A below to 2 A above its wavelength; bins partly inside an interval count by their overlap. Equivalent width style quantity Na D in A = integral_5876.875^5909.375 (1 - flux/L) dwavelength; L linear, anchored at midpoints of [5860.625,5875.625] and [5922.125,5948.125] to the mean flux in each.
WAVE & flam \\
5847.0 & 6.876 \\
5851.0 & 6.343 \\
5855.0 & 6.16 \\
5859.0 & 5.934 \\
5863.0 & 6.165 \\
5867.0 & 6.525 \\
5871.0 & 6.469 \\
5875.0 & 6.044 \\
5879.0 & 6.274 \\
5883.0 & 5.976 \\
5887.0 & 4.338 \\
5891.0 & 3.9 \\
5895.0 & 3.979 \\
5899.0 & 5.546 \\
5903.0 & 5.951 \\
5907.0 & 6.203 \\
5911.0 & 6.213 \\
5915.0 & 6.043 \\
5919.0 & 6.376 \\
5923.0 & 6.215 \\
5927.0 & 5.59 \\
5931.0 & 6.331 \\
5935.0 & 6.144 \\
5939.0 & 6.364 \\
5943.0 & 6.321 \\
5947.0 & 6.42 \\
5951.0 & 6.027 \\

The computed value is 5.1 A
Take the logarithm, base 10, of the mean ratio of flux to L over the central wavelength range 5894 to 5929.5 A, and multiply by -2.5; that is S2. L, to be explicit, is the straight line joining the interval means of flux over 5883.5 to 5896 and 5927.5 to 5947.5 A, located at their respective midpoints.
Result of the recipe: -0.13 mag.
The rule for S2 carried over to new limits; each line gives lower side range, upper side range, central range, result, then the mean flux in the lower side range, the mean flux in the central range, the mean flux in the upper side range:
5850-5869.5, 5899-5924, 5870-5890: 0.090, 6.23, 5.69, 6.12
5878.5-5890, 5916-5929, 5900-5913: -0.063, 5.29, 6.08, 6.06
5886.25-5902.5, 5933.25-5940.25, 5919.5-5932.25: -0.046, 4.59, 6.07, 6.25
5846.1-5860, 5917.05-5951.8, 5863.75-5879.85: -0.005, 6.31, 6.32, 6.2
